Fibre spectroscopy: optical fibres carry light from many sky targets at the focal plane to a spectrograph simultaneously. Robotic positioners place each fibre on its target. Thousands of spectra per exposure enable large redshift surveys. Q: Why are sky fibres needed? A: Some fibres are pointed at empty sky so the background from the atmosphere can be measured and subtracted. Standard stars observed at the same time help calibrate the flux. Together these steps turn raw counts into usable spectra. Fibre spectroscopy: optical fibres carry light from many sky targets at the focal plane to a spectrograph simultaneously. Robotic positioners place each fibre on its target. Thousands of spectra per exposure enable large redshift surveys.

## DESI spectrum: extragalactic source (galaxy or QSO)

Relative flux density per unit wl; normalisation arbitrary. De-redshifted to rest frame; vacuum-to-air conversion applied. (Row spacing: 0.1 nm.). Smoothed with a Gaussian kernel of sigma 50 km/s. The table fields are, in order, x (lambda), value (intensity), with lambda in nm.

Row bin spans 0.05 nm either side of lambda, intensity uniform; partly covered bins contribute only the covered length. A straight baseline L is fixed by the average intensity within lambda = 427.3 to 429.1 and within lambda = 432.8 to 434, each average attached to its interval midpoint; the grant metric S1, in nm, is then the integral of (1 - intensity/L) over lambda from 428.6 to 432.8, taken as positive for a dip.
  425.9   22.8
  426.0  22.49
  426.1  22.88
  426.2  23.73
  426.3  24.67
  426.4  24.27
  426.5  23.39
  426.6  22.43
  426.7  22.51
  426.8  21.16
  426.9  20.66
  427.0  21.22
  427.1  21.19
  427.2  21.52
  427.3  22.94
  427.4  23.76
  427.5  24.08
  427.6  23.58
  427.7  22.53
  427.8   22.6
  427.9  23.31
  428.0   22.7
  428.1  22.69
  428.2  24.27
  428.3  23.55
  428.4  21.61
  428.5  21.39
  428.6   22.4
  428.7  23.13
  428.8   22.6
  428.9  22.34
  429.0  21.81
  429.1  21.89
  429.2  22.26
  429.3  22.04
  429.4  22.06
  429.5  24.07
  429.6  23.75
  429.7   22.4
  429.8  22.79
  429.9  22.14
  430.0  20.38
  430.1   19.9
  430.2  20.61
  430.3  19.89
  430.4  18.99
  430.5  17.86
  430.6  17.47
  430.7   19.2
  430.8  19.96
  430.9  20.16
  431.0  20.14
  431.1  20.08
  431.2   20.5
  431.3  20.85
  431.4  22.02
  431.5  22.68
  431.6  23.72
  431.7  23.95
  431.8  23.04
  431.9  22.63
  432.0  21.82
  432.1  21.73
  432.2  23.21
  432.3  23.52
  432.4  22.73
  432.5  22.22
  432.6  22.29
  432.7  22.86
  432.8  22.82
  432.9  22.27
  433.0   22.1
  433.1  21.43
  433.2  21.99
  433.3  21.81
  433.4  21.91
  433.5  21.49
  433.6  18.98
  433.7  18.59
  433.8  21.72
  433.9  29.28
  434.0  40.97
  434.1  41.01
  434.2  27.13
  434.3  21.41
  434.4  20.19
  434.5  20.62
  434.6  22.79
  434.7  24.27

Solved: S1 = 0.21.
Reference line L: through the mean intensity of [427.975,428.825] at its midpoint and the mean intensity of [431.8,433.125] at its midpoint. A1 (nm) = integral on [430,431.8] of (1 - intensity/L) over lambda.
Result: 0.161 nm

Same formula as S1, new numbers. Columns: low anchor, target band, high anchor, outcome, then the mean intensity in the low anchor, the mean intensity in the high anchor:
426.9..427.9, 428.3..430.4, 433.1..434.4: 0.126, 22.5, 25.2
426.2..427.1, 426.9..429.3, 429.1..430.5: -0.051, 22.5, 21.5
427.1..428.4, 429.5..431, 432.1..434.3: 0.193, 23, 24.2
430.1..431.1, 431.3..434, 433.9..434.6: 0.168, 19.4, 28.2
